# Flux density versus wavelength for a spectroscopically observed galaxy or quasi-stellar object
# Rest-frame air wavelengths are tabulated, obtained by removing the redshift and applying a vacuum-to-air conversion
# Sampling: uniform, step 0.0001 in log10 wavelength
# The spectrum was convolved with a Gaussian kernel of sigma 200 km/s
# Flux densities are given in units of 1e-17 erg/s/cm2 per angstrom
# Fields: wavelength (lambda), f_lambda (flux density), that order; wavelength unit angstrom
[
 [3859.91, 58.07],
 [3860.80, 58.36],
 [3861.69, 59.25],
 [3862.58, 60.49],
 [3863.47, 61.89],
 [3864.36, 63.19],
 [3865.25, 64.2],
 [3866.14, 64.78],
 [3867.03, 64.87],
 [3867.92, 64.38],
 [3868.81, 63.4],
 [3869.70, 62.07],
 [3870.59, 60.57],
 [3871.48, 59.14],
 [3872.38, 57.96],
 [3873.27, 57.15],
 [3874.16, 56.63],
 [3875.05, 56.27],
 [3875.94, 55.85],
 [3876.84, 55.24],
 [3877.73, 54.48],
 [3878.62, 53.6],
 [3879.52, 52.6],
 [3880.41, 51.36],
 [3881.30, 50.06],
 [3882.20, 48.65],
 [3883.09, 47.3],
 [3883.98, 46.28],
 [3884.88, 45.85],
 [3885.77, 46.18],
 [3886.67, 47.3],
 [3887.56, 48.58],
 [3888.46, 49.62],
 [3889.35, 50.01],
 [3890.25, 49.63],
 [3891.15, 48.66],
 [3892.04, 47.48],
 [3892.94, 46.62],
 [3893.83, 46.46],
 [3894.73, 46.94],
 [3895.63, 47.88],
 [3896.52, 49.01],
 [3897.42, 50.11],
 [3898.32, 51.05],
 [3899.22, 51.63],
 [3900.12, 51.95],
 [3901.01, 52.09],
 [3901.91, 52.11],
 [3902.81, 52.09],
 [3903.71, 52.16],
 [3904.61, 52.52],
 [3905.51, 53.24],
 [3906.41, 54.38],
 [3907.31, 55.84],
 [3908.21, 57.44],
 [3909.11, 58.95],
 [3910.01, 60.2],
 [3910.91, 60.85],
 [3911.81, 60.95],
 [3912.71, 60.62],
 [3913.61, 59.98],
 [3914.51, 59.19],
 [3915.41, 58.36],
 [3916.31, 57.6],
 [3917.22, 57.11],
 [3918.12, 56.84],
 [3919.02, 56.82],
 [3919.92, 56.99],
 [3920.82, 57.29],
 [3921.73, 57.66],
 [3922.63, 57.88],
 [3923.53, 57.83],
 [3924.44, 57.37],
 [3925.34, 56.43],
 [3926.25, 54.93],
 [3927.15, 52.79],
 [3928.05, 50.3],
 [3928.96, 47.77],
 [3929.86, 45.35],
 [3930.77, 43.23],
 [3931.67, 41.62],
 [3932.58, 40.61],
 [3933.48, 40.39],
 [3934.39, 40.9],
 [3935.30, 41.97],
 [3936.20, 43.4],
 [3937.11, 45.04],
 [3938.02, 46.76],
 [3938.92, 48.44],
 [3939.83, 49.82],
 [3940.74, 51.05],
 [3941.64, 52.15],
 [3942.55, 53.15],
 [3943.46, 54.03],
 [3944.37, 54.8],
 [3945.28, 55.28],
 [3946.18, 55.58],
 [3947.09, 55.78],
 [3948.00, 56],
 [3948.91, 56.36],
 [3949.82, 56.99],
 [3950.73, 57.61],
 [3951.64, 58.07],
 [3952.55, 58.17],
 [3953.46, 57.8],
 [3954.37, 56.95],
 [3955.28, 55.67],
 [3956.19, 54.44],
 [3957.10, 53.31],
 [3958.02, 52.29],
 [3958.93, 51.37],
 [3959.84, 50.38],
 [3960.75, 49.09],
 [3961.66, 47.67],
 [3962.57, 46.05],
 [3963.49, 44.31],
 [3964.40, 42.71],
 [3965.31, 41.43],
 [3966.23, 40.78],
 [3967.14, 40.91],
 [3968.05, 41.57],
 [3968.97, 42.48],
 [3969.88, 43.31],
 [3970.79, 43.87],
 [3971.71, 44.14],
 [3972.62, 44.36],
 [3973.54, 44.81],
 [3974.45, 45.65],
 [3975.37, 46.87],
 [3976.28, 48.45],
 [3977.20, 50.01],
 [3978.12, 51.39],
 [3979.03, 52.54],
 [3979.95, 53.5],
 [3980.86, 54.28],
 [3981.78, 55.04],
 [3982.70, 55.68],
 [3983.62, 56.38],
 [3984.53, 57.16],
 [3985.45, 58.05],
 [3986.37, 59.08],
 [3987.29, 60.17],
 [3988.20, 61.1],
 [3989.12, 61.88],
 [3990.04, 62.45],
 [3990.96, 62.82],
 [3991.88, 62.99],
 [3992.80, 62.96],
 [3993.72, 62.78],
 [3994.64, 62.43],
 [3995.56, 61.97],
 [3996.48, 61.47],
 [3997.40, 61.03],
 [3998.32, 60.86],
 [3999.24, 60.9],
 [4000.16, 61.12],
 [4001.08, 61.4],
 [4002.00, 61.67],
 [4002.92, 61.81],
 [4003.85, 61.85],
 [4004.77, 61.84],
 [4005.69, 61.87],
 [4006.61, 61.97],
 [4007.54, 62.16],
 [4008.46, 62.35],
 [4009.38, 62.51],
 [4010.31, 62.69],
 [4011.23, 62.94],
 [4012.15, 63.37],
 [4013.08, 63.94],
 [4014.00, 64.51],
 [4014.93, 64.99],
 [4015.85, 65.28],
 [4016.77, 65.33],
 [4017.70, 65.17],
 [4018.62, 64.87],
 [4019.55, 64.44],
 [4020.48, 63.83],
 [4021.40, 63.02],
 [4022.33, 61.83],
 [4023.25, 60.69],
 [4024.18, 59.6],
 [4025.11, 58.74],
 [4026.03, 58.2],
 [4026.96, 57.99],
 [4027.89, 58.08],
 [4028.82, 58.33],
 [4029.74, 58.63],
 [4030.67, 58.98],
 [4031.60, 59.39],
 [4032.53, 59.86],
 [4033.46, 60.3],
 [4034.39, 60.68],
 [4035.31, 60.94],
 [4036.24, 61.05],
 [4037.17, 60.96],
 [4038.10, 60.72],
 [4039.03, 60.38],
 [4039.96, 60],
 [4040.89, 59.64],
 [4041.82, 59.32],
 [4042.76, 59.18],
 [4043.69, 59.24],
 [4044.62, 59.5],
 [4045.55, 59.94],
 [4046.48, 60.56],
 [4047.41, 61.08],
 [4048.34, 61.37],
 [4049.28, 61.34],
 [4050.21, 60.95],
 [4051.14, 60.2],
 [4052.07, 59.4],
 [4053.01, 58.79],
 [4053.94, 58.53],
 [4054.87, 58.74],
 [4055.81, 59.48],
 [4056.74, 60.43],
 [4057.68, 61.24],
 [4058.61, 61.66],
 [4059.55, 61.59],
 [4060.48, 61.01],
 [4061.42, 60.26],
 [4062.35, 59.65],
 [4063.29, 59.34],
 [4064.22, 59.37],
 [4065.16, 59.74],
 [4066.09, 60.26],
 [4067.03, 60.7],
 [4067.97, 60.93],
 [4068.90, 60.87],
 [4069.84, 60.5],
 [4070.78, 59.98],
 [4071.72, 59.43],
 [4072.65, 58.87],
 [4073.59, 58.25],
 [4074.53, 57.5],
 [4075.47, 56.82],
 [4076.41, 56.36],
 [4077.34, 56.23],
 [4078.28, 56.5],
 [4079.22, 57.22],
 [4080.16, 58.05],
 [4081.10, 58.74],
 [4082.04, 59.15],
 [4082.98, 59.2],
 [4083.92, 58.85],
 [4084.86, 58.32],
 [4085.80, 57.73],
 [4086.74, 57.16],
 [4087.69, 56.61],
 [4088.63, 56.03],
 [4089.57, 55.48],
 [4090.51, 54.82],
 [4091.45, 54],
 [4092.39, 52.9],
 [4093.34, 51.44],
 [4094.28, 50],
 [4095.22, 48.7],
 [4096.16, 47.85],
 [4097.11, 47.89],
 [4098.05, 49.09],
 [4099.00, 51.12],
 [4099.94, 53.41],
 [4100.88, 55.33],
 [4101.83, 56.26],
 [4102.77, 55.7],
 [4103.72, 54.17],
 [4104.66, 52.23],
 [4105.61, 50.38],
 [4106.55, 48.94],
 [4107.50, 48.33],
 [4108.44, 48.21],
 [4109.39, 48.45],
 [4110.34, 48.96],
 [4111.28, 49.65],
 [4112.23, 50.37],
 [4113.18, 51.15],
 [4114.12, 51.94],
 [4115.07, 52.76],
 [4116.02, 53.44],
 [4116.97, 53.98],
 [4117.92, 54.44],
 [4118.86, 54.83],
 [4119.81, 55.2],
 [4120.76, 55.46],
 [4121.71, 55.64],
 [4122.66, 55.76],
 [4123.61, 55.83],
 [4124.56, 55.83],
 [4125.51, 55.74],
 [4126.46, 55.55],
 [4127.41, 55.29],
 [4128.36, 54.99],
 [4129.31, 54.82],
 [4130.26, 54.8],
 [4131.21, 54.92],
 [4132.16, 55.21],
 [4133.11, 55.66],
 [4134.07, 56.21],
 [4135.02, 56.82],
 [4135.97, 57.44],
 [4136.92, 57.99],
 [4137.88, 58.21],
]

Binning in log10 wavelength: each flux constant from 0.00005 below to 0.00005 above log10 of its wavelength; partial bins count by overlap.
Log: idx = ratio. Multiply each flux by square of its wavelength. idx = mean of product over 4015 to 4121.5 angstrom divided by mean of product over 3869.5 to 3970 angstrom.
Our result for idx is 1.19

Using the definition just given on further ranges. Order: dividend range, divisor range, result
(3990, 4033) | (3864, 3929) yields 1.20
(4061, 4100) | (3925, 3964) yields 1.19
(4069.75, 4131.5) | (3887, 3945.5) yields 1.15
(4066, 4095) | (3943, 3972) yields 1.20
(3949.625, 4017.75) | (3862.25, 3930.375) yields 1.07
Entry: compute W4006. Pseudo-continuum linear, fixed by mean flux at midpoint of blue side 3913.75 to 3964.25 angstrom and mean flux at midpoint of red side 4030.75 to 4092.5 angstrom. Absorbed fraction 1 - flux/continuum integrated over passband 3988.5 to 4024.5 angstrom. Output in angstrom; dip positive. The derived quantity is -4.20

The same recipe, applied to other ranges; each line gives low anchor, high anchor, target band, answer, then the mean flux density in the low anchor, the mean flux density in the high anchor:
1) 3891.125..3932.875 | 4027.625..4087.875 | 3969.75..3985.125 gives 1.7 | 53.4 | 59.5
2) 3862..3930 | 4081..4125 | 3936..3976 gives 3.3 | 54.6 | 53.4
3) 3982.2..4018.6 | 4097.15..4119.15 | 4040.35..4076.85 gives -2.2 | 61.9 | 51.8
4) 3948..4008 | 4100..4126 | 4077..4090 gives -1.0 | 54.5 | 52.9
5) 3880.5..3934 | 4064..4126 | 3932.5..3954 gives 0.5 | 52.1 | 54.9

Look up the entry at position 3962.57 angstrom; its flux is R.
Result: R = 46.05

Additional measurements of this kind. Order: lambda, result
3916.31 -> 57.6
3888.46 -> 49.62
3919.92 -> 56.99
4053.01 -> 58.79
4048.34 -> 61.37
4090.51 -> 54.82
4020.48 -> 63.83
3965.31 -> 41.43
